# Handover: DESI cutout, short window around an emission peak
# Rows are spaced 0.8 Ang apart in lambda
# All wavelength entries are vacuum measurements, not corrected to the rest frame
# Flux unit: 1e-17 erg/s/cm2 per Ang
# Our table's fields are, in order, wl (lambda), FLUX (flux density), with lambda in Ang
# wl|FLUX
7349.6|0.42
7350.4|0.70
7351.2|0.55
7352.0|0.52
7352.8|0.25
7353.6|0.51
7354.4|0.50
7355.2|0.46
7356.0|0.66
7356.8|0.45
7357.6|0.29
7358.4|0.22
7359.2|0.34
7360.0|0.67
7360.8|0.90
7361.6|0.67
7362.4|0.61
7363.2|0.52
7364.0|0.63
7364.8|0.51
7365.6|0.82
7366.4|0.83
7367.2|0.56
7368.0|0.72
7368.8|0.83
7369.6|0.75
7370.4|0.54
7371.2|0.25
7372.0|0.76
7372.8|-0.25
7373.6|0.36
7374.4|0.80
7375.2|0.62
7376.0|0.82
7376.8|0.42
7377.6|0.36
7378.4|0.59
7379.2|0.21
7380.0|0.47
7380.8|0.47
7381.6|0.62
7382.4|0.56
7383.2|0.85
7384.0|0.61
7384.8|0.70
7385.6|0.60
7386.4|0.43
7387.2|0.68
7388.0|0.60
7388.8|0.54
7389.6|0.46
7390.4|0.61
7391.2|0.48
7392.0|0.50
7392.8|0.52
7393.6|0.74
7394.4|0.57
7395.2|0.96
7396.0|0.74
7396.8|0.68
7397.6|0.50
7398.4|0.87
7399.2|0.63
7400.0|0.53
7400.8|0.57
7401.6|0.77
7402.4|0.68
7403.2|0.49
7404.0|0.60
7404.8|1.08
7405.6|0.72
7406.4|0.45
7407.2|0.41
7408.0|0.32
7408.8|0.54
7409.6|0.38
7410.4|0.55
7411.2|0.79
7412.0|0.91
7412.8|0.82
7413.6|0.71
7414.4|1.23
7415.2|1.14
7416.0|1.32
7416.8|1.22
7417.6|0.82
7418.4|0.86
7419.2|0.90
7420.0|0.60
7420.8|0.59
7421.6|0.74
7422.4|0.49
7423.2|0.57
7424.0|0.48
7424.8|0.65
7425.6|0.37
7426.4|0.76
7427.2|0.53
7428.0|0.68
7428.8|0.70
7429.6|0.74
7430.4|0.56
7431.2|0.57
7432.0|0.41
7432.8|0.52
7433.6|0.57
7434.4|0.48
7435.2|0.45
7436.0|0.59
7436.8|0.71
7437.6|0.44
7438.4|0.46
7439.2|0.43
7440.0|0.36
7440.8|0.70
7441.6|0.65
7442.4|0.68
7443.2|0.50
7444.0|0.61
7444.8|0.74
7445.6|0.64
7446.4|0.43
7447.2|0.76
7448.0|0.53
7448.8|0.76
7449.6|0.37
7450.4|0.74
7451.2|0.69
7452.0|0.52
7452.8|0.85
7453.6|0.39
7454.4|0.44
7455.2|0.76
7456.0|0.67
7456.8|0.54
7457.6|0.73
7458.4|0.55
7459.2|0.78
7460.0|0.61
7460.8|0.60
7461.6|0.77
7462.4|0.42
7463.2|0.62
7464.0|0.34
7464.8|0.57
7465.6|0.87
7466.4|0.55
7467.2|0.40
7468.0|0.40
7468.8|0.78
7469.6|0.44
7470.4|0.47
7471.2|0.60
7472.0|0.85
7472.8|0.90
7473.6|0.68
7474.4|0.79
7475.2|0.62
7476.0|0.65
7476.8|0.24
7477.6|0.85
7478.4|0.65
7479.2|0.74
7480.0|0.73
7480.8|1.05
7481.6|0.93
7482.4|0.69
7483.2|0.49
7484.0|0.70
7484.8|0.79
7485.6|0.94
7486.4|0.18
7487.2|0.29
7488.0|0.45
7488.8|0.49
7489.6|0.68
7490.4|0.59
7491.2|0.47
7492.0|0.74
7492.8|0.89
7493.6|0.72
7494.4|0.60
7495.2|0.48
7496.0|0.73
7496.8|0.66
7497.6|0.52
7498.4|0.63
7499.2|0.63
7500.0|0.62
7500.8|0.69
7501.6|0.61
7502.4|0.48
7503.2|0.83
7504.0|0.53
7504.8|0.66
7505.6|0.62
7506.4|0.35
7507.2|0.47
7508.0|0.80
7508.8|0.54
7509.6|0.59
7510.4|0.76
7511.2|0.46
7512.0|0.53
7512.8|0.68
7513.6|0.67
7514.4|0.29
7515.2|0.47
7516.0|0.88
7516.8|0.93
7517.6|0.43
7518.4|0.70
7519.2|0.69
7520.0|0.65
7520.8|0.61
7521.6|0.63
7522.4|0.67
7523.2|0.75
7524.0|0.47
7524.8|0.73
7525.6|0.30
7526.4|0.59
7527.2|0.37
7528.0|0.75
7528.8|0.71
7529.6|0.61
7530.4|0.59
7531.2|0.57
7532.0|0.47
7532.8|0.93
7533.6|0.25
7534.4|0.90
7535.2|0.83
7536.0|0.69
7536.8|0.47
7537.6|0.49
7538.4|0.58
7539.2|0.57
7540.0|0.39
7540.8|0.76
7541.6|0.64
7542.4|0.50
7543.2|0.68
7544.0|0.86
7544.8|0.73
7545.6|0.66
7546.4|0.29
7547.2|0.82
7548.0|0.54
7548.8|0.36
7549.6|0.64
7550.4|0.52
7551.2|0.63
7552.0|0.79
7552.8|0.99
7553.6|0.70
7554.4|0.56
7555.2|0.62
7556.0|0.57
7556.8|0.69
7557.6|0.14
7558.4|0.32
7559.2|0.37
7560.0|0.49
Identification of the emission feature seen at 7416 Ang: [O III]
